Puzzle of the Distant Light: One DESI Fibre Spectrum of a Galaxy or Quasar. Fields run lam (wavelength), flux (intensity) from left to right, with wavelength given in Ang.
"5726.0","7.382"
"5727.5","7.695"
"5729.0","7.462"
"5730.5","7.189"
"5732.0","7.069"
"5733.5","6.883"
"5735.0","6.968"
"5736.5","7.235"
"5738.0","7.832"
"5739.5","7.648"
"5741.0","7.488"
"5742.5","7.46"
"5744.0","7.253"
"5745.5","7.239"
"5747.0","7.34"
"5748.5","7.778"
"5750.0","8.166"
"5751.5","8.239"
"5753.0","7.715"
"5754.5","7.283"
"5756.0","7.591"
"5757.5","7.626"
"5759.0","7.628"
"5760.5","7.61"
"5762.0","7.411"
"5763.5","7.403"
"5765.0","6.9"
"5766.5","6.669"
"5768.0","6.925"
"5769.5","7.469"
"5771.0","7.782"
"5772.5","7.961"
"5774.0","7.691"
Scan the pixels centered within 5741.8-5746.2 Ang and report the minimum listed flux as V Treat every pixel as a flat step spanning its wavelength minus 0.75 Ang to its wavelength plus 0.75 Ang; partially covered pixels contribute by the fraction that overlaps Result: 7.239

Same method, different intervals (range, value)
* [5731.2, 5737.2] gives 6.883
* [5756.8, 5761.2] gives 7.61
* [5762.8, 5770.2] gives 6.669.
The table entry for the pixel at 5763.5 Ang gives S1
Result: 7.403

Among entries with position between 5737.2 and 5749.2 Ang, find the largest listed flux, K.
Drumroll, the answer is 7.832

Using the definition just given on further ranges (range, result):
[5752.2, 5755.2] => 7.715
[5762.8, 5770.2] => 7.469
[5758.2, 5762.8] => 7.628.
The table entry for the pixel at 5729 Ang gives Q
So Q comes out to 7.462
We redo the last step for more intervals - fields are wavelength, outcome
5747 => 7.34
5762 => 7.411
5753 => 7.715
